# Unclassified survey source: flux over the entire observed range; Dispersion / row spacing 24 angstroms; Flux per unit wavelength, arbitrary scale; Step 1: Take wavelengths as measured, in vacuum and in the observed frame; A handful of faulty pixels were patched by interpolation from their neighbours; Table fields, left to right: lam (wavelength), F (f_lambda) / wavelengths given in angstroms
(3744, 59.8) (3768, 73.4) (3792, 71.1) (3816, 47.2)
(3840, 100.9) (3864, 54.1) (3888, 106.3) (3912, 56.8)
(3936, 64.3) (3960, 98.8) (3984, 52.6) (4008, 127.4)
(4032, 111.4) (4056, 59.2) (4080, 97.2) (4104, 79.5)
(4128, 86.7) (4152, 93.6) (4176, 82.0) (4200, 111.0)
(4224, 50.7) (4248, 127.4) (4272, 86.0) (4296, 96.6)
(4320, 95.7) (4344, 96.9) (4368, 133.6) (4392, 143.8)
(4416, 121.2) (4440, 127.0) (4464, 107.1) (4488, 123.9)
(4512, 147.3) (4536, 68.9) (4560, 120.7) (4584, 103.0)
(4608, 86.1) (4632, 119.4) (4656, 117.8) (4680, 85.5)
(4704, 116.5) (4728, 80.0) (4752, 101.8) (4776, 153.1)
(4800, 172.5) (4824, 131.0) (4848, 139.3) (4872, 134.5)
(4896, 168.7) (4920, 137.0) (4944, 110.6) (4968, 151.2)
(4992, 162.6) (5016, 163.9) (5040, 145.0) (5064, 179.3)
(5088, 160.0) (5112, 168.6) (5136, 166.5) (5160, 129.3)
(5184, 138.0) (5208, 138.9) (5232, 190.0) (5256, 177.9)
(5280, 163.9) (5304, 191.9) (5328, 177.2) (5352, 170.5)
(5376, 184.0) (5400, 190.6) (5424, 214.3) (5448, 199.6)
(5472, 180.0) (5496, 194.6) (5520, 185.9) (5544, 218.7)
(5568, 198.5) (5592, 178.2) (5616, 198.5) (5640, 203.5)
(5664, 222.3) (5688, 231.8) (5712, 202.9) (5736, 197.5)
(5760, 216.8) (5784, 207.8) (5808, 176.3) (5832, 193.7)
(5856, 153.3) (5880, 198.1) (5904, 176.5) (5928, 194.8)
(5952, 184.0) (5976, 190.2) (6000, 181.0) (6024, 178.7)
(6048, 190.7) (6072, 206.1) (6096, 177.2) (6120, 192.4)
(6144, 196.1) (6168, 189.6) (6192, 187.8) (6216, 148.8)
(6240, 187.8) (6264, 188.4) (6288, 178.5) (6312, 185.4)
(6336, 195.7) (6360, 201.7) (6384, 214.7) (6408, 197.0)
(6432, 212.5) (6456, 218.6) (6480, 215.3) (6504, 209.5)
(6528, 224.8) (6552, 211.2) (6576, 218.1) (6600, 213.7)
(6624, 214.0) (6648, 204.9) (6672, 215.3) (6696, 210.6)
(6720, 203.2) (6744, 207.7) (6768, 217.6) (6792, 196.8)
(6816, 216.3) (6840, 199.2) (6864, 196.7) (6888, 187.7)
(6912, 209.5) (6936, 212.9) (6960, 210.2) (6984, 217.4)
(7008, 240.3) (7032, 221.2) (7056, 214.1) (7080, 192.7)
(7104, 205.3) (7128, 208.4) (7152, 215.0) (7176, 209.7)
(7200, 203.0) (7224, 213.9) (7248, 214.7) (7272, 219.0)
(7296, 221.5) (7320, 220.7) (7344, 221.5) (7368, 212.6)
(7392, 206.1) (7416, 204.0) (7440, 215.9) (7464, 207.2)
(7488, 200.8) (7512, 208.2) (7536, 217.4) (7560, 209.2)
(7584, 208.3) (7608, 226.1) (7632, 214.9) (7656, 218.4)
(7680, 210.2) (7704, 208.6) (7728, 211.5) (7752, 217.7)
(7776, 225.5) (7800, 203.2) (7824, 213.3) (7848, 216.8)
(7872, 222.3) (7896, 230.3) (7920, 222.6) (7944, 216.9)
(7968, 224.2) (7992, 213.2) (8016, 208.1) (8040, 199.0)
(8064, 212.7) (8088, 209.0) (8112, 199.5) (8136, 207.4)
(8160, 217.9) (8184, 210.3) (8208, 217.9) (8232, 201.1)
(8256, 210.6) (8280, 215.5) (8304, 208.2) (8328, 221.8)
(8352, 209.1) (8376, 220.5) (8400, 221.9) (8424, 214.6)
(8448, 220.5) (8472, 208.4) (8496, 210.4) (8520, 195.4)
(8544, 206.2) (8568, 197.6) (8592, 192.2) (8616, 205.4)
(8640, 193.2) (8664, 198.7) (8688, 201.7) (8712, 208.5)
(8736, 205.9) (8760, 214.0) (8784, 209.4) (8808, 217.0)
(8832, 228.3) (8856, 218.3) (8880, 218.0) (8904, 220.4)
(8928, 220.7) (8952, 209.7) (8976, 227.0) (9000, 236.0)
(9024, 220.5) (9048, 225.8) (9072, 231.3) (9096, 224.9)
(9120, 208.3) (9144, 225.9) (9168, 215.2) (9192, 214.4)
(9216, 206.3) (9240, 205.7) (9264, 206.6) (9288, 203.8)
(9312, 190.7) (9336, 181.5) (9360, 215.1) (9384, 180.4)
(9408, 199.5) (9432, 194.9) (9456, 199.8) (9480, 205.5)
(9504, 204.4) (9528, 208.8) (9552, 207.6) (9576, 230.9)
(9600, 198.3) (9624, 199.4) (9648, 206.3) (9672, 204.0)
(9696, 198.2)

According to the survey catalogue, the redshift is 0.20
